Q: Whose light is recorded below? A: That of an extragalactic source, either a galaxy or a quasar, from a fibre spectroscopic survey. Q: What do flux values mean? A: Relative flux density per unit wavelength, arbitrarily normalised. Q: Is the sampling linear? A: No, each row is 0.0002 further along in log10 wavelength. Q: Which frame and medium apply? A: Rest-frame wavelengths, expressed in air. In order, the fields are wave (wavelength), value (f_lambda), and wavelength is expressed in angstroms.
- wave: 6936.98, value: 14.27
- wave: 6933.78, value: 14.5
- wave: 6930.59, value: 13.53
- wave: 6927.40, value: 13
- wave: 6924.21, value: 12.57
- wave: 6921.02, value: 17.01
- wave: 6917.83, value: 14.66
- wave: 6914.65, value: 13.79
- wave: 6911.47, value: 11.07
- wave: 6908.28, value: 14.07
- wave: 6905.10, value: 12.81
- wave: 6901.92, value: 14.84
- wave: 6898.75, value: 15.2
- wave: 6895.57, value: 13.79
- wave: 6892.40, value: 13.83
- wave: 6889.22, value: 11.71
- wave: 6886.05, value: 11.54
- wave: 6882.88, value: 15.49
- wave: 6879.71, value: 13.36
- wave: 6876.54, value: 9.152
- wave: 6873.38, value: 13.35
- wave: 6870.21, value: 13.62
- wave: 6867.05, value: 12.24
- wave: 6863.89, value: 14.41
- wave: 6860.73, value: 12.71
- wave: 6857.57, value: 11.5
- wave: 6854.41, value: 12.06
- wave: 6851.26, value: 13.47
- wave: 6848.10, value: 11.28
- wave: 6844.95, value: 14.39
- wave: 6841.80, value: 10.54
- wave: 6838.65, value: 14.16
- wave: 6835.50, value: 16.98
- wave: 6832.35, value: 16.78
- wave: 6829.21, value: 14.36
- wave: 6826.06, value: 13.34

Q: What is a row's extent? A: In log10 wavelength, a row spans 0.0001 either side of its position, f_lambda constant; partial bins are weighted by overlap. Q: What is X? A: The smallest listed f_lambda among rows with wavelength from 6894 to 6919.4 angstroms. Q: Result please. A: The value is 11.07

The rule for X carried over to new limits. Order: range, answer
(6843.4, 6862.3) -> 11.28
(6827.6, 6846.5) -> 10.54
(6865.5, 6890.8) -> 9.152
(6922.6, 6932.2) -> 12.57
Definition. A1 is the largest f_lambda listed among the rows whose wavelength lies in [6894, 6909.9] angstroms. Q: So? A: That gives 15.2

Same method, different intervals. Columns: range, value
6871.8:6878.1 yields 13.35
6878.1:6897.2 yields 15.49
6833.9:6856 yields 16.98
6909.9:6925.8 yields 17.01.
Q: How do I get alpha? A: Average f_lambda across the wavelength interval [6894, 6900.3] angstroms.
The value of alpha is 14.5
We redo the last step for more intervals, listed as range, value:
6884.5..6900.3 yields 13.2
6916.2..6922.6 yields 15.8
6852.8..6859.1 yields 11.8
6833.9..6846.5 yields 14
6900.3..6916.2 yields 13.3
